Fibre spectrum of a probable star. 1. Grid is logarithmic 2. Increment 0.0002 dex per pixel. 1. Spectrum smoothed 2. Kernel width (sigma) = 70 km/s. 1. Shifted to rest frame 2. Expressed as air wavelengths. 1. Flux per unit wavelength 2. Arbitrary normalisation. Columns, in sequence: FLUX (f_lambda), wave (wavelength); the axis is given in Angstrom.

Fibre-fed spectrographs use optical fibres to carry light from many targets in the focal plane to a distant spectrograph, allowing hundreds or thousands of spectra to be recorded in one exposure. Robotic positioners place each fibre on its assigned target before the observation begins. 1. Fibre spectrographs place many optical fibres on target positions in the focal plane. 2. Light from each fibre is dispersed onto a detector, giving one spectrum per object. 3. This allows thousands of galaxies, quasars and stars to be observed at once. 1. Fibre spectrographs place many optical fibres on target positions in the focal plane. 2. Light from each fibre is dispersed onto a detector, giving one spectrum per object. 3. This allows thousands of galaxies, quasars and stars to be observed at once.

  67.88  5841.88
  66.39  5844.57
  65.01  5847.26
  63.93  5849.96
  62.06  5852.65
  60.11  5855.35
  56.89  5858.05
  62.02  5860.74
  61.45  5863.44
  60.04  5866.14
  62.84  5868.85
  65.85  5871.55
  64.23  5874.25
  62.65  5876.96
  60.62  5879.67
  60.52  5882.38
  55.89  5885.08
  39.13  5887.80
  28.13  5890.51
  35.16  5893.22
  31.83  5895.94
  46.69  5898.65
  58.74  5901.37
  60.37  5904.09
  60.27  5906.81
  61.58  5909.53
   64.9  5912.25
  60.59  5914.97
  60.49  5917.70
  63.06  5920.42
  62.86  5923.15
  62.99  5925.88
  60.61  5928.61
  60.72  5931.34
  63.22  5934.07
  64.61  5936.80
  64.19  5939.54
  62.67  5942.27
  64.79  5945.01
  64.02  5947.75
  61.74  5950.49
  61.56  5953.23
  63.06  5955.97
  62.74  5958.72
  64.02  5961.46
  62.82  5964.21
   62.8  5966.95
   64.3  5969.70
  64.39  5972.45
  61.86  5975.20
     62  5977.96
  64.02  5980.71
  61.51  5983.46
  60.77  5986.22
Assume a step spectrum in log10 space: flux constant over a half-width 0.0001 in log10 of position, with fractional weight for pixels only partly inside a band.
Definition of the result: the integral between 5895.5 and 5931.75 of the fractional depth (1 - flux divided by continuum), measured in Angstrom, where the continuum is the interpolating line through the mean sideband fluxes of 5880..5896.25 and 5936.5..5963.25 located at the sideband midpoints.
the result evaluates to -4.98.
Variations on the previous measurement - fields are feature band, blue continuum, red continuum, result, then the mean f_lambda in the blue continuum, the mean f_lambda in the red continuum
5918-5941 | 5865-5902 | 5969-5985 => -2.10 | 52.1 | 62.9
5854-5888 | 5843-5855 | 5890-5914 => -0.94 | 64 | 50.7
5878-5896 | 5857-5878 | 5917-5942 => 4.78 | 62.1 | 62.6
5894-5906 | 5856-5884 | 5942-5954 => 2.50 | 61.6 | 63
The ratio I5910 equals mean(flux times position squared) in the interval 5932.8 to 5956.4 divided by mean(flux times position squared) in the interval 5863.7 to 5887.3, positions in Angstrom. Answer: 1.1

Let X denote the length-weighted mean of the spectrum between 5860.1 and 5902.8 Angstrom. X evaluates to 53.3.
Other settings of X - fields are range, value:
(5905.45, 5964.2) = 62.6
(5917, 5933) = 61.9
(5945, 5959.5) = 62.8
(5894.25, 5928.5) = 57.8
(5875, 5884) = 61.3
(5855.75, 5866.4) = 60.1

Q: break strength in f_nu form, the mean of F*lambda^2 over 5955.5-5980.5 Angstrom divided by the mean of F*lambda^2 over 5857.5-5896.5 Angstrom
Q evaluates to 1.2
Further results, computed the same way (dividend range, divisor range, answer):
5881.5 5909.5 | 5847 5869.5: 0.79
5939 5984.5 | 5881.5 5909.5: 1.34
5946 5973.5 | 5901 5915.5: 1.05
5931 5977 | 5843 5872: 1.05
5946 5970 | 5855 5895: 1.17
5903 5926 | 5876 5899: 1.34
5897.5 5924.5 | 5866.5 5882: 0.97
